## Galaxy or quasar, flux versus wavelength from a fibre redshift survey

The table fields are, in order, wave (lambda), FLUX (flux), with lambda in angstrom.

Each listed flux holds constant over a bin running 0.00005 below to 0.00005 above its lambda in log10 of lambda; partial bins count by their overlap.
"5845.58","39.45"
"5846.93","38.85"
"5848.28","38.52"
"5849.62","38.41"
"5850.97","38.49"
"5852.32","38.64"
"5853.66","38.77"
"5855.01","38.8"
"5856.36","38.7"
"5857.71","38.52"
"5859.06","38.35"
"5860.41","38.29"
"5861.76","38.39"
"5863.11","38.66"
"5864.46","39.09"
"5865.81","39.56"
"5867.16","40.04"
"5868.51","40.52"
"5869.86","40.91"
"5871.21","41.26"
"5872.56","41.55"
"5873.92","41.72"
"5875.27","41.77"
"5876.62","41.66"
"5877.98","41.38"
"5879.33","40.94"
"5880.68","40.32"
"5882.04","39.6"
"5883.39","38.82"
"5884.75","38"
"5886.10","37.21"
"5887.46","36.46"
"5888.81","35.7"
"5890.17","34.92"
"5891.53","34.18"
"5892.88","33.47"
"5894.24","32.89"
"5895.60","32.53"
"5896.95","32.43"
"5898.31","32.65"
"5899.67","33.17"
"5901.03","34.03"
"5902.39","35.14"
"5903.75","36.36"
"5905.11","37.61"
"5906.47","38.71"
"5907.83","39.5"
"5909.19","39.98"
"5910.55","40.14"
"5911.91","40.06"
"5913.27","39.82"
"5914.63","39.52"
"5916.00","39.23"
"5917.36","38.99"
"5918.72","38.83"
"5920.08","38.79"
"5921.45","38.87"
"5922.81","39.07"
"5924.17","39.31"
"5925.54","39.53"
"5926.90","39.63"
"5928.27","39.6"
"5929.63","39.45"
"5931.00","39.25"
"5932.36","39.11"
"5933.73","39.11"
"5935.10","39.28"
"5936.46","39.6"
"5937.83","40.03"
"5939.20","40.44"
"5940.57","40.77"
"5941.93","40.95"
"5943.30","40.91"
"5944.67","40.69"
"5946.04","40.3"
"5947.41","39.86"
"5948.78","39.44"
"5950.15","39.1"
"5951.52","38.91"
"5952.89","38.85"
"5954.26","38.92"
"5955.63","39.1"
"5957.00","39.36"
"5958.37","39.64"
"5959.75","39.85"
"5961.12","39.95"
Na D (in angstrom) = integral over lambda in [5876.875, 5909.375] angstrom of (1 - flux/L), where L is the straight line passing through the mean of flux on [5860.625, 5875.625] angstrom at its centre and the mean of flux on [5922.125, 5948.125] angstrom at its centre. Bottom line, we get 2.9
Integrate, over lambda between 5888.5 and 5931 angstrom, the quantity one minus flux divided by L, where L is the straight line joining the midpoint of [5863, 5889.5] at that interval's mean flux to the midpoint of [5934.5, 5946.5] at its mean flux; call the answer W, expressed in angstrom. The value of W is 2.97 angstrom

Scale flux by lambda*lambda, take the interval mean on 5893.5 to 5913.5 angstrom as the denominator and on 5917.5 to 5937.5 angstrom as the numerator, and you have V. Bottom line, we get 1.09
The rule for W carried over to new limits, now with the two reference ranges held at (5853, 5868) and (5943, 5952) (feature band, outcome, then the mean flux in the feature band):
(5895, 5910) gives 1.4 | 35.7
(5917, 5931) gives 0.1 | 39.2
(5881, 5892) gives 0.6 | 37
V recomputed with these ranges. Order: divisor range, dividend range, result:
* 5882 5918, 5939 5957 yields 1.10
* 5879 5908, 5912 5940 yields 1.11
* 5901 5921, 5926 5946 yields 1.04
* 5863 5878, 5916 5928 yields 0.98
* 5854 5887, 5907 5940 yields 1.01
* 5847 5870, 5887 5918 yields 0.95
